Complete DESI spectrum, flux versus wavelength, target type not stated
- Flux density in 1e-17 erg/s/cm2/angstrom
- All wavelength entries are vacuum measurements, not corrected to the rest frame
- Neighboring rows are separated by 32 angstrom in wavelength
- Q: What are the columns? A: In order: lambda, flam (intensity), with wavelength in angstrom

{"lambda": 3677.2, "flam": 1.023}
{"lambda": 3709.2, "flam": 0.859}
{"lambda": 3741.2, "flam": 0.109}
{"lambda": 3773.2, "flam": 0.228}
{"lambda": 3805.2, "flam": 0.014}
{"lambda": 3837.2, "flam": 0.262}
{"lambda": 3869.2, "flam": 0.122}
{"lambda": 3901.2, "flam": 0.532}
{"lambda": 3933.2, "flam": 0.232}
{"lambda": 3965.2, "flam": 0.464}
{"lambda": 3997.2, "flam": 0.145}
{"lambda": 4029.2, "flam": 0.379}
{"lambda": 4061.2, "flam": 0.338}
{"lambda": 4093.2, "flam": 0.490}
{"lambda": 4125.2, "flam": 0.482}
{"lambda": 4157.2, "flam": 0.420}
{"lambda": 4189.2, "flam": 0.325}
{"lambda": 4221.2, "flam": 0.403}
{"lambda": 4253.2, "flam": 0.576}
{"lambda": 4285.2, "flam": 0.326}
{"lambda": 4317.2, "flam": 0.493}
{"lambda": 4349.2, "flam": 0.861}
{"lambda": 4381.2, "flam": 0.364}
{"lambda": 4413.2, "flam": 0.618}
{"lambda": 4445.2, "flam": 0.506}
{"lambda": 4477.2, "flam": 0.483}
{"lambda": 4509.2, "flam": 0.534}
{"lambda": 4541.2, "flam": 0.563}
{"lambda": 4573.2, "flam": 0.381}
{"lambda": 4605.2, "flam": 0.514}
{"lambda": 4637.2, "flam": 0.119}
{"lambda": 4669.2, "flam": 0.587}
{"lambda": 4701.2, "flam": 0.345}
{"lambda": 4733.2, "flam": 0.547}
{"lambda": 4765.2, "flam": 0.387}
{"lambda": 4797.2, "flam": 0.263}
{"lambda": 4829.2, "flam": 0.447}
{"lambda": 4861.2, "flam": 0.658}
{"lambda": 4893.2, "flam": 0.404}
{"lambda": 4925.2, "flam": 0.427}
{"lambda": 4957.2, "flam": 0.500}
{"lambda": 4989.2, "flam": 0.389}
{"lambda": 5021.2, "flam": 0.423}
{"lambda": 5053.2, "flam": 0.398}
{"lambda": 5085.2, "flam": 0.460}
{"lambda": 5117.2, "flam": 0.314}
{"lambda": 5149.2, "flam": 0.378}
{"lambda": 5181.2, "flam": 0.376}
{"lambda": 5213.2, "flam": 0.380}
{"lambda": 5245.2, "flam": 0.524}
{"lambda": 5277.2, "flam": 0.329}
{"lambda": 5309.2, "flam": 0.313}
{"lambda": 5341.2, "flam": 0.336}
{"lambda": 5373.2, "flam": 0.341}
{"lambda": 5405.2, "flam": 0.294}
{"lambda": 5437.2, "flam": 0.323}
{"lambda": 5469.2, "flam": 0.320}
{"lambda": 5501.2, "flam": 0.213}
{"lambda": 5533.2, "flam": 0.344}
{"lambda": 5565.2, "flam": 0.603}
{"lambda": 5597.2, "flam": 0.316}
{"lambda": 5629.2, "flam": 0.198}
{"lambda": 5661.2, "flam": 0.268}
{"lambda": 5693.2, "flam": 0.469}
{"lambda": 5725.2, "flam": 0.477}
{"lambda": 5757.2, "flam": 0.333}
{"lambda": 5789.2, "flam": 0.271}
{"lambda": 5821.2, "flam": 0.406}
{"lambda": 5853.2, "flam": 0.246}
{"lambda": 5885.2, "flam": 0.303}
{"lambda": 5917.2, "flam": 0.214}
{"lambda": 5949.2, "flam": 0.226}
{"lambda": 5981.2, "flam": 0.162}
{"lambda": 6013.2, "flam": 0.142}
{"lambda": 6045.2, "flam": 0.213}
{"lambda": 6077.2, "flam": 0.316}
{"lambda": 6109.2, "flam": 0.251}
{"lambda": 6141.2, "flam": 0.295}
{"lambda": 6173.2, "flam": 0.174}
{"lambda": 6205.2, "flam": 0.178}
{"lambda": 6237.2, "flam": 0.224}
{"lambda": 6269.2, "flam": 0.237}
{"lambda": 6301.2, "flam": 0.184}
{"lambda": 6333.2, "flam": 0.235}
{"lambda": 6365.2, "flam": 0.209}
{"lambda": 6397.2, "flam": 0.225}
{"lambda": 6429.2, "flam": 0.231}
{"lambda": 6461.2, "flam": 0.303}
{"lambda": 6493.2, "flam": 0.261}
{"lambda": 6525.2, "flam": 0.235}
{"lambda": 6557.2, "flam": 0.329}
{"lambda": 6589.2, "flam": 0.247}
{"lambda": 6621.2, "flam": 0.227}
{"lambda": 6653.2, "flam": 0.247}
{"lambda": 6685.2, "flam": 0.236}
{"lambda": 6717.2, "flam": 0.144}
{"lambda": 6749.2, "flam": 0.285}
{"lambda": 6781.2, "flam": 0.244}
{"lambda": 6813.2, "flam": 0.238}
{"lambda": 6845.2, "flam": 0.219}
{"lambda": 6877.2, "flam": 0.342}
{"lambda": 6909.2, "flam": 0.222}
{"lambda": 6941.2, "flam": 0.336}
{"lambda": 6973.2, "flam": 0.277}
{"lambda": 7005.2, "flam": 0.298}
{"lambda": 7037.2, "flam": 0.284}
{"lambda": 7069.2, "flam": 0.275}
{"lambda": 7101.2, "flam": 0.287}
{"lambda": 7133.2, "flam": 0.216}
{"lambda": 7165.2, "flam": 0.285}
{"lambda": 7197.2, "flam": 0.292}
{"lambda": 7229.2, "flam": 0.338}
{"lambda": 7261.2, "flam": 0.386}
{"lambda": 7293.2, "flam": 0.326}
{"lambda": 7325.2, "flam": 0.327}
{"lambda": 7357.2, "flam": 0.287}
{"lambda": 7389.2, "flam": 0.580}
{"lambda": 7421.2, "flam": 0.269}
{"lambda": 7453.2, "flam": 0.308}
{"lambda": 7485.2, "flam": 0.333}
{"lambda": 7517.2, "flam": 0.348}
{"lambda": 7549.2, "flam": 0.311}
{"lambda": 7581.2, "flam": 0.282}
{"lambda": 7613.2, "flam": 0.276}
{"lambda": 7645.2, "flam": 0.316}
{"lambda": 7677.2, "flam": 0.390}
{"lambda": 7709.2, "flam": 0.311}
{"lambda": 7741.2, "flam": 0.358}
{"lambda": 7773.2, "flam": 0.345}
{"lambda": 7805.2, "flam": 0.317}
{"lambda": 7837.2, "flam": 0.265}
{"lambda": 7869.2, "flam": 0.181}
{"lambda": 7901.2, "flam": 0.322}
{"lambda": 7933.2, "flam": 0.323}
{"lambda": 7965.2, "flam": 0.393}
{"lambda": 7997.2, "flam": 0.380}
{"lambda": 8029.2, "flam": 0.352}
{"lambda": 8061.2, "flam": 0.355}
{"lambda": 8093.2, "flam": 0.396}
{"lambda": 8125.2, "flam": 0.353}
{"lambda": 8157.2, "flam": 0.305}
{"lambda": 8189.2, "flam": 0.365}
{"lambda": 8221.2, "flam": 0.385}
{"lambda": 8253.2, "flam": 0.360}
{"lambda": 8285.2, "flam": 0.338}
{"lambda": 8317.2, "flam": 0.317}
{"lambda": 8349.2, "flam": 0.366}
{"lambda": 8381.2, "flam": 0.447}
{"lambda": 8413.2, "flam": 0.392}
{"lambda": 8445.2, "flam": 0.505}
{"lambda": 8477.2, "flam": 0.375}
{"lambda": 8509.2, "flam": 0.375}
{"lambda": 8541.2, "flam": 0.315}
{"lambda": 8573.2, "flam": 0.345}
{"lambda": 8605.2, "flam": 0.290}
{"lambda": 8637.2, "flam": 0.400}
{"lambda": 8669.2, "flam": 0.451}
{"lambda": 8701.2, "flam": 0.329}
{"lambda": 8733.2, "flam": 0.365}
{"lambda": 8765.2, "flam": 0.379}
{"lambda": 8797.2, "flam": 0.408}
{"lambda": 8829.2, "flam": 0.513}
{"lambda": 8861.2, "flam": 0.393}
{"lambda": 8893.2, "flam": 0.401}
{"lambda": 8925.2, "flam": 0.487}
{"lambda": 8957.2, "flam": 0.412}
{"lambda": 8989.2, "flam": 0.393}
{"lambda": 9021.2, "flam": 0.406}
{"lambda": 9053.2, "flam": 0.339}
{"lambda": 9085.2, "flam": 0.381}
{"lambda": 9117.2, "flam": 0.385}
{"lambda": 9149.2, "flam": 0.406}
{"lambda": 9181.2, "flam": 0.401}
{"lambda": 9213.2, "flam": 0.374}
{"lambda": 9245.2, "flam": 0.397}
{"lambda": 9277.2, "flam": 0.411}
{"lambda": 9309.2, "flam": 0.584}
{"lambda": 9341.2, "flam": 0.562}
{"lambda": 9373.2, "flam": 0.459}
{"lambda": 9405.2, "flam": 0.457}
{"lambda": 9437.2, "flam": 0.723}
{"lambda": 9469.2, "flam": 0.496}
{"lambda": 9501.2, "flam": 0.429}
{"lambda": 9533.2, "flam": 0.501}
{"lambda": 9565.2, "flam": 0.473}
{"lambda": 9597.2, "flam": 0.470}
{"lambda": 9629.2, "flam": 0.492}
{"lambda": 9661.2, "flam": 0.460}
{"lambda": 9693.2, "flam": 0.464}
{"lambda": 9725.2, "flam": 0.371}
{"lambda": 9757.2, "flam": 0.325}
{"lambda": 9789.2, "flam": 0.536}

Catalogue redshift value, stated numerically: 0.981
